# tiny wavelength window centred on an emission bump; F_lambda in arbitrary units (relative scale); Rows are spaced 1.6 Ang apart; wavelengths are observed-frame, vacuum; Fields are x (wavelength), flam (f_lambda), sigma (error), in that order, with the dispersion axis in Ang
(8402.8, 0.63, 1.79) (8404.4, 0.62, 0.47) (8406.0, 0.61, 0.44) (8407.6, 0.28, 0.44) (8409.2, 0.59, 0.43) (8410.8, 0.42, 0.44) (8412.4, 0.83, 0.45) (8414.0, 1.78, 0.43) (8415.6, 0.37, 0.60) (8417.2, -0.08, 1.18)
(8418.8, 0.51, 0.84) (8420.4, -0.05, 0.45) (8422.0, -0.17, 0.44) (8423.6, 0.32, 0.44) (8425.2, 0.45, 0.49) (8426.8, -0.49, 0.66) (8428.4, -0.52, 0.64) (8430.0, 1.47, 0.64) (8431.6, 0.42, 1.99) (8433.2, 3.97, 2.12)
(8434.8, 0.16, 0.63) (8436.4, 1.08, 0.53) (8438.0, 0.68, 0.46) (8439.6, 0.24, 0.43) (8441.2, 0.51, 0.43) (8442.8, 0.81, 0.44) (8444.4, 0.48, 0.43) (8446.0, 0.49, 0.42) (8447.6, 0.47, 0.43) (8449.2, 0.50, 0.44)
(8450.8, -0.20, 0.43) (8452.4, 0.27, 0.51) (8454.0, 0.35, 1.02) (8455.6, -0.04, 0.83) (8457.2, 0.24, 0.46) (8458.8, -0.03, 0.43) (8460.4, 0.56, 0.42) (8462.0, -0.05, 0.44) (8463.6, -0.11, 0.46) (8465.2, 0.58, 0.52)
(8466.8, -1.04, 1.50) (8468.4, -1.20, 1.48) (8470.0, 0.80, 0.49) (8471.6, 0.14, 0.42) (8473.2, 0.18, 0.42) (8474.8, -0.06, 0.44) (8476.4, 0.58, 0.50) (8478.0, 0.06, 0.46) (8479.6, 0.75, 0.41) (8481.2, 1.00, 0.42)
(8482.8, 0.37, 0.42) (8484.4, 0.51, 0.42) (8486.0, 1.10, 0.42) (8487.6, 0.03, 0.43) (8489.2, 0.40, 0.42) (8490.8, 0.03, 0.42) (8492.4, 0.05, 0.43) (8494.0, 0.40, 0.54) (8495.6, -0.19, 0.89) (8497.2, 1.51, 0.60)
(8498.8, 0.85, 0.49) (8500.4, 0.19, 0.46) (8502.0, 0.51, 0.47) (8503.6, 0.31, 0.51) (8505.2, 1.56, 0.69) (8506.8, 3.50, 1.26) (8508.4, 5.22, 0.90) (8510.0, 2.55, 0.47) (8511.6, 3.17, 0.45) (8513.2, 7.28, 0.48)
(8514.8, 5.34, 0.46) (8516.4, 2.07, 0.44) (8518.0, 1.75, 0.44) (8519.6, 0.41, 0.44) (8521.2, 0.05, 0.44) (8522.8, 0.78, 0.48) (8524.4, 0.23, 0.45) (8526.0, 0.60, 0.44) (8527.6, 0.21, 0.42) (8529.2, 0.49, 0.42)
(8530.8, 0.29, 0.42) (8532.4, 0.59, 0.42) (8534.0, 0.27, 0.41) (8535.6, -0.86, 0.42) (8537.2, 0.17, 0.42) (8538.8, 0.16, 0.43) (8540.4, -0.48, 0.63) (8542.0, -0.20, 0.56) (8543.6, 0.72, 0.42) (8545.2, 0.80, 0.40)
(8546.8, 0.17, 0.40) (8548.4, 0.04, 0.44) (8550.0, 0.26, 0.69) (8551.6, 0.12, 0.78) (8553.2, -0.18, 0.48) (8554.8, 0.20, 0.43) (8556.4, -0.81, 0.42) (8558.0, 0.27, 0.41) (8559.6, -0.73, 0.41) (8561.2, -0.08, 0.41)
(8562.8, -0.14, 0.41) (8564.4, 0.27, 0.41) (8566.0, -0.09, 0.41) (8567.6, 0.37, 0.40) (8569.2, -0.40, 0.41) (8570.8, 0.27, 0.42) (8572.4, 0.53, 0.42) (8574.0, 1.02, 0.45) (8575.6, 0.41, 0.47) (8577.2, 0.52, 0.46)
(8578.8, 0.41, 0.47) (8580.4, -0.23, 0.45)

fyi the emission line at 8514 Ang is [O II]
